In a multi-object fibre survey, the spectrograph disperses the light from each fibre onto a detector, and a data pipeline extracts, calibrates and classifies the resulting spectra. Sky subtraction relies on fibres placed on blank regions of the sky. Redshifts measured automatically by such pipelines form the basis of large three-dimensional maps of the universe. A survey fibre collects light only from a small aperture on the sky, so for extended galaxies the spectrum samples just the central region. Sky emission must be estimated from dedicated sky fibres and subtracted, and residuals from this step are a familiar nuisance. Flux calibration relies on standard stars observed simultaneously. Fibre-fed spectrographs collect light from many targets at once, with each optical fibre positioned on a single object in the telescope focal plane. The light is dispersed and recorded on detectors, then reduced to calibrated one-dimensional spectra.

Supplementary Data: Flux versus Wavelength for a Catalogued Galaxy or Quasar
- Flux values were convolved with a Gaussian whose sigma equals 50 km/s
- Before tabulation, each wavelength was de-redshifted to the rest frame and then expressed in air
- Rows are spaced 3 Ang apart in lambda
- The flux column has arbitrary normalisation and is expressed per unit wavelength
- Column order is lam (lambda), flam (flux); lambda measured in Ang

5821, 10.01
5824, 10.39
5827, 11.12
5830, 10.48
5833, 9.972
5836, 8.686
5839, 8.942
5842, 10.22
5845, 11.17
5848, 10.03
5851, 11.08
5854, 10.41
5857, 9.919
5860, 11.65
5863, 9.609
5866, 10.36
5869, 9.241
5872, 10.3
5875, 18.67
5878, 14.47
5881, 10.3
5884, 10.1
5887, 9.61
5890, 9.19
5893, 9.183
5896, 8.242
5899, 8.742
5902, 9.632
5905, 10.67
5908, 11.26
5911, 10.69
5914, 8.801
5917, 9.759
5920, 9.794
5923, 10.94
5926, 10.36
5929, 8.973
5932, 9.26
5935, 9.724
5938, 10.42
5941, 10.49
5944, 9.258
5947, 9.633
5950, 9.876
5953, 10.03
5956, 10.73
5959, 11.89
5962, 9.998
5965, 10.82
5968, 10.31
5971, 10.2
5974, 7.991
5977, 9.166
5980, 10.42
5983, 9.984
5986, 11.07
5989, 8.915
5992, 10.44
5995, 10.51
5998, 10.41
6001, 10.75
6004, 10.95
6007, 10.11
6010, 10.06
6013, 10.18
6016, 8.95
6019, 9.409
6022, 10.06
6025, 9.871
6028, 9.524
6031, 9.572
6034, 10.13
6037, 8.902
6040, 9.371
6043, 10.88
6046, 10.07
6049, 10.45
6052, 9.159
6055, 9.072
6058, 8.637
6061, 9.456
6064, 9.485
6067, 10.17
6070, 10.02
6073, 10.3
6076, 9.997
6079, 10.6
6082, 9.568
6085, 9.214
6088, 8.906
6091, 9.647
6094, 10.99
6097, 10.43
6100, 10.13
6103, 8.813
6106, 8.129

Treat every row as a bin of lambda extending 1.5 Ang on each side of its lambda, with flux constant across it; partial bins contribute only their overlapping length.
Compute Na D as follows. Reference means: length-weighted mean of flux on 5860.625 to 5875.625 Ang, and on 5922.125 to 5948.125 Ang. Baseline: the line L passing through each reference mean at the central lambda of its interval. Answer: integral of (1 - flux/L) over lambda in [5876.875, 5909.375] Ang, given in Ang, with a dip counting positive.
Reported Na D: 2.0 Ang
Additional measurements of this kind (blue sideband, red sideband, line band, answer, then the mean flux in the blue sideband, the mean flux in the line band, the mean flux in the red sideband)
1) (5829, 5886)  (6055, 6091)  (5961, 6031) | 0.46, 10.8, 10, 9.64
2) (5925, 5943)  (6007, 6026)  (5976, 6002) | -1.04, 9.84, 10.2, 9.78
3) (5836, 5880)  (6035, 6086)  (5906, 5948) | 2.53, 11.1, 9.97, 9.74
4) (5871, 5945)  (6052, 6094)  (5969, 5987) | 0.49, 10.4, 9.78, 9.65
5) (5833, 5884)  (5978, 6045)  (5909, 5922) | 0.86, 10.9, 9.86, 10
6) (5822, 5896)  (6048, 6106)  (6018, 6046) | 0.29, 10.6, 9.77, 9.69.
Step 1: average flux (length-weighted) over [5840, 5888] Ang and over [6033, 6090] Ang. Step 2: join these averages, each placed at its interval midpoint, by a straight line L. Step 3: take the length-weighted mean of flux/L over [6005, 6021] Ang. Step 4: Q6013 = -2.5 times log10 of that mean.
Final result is 0.03 mag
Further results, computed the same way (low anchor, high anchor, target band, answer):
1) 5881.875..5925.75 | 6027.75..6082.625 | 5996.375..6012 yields -0.07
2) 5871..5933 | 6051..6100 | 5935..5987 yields 0.01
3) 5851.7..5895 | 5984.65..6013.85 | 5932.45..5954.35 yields 0.07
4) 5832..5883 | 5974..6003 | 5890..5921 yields 0.10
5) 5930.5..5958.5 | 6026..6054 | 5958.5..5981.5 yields -0.01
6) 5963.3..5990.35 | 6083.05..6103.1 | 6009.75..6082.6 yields 0.01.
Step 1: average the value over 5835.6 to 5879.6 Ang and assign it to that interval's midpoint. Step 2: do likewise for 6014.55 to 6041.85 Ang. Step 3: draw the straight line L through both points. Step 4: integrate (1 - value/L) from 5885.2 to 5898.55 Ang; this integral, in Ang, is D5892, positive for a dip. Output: 2.1 Ang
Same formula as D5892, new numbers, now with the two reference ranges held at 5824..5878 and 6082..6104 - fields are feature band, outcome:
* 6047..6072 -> 0.8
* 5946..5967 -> -0.2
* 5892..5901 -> 1.6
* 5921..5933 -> 0.6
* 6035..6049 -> 0.1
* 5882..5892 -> 0.9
